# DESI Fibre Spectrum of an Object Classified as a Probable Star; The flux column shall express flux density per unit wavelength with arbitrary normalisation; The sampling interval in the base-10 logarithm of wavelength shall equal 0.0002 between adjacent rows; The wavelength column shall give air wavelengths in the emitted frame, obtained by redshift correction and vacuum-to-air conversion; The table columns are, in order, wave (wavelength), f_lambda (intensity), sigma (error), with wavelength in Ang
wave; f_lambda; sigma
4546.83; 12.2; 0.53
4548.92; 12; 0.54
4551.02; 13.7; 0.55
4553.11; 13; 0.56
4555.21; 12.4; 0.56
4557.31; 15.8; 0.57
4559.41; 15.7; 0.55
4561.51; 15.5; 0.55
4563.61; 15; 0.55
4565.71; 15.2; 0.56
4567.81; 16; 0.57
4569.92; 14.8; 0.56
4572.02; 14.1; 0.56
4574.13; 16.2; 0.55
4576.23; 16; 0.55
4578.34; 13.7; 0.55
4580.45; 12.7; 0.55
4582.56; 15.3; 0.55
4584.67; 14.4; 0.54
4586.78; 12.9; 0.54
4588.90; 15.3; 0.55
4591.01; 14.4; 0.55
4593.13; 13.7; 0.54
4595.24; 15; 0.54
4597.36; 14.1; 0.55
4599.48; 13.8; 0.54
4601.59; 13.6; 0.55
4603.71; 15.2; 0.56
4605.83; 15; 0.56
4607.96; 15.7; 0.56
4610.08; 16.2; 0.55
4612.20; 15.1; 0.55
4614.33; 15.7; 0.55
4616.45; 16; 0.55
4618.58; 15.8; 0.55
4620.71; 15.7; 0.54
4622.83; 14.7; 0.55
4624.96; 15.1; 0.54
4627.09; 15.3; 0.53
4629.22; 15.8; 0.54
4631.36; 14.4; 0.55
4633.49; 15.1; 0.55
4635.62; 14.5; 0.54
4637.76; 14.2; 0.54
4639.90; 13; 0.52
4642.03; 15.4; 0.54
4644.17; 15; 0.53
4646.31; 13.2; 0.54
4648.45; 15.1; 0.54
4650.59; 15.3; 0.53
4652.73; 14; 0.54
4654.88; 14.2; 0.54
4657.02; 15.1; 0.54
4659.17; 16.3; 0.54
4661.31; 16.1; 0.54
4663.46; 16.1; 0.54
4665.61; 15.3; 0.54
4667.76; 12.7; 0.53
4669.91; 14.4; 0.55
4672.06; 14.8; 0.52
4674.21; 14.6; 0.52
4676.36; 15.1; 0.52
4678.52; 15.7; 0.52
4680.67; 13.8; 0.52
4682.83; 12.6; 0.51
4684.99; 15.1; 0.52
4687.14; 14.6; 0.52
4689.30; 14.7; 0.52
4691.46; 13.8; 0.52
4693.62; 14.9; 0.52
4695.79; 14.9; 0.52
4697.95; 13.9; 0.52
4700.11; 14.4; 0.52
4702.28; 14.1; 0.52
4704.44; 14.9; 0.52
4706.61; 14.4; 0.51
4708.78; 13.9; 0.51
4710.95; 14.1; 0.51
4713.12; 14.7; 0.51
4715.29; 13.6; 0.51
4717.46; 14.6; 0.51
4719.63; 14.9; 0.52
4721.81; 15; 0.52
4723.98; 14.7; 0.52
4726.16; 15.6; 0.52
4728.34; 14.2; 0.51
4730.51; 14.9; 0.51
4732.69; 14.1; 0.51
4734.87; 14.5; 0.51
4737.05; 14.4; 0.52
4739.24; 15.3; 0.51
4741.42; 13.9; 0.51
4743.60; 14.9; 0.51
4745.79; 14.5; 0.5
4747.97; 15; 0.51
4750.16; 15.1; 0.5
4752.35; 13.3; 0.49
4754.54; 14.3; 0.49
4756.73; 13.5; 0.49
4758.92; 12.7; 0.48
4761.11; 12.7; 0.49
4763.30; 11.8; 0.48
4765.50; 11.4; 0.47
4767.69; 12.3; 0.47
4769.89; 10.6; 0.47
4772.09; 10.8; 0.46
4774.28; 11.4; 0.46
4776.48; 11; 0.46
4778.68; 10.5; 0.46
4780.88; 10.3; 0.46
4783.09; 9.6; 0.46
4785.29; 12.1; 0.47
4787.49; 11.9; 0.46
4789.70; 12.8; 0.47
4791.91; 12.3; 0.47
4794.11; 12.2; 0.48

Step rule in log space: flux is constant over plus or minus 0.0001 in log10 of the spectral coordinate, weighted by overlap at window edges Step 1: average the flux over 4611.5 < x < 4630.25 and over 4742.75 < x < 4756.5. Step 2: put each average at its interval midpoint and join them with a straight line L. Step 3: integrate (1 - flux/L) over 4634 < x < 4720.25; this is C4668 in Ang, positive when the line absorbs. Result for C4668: 2.7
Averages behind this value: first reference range 15.5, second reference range 14.4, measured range 14.6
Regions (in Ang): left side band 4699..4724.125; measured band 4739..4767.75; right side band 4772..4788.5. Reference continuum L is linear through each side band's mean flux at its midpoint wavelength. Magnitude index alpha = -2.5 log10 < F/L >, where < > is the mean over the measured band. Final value -0.107 mag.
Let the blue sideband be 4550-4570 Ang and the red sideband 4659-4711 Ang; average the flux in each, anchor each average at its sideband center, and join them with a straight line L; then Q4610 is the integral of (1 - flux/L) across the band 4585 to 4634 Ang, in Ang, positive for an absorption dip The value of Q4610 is -0.90 Ang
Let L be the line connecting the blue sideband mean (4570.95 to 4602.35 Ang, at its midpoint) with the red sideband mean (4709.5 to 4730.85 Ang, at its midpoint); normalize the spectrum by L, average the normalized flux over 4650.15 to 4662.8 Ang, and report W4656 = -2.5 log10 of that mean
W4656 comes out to -0.051 mag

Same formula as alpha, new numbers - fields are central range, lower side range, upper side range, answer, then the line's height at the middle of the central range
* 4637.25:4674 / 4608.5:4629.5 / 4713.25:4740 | 0.04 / 15.2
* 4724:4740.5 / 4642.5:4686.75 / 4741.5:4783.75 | -0.12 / 13.2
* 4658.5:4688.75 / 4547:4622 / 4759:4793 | -0.12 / 13.2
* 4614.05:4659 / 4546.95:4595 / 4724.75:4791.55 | -0.07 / 13.9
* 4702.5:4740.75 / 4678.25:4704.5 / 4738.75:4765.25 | -0.04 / 14.1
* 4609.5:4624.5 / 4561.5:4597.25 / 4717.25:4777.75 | -0.08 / 14.4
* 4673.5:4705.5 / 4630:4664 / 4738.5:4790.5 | -0.04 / 14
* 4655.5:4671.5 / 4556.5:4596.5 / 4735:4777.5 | -0.08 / 14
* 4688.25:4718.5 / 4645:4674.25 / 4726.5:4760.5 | 0.02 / 14.5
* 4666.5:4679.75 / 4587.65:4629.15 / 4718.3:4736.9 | 0.02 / 14.9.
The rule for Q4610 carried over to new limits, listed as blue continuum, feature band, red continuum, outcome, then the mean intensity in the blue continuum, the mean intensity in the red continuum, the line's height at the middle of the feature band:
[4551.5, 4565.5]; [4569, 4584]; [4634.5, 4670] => -0.1 Ang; 14.6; 14.7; 14.6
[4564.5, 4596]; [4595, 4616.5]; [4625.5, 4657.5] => -0.5 Ang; 14.6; 14.6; 14.6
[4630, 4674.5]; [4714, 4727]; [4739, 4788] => -1.3 Ang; 14.7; 12.5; 13.4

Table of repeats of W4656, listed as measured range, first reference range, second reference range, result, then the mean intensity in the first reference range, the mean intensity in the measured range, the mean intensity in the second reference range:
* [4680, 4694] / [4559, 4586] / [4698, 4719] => 0.02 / 14.9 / 14.2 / 14.3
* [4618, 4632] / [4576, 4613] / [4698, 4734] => -0.05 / 14.5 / 15.3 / 14.5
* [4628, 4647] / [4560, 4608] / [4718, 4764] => 0.00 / 14.7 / 14.5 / 14.3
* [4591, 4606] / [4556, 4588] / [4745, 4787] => 0.01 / 14.9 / 14.3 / 12.2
